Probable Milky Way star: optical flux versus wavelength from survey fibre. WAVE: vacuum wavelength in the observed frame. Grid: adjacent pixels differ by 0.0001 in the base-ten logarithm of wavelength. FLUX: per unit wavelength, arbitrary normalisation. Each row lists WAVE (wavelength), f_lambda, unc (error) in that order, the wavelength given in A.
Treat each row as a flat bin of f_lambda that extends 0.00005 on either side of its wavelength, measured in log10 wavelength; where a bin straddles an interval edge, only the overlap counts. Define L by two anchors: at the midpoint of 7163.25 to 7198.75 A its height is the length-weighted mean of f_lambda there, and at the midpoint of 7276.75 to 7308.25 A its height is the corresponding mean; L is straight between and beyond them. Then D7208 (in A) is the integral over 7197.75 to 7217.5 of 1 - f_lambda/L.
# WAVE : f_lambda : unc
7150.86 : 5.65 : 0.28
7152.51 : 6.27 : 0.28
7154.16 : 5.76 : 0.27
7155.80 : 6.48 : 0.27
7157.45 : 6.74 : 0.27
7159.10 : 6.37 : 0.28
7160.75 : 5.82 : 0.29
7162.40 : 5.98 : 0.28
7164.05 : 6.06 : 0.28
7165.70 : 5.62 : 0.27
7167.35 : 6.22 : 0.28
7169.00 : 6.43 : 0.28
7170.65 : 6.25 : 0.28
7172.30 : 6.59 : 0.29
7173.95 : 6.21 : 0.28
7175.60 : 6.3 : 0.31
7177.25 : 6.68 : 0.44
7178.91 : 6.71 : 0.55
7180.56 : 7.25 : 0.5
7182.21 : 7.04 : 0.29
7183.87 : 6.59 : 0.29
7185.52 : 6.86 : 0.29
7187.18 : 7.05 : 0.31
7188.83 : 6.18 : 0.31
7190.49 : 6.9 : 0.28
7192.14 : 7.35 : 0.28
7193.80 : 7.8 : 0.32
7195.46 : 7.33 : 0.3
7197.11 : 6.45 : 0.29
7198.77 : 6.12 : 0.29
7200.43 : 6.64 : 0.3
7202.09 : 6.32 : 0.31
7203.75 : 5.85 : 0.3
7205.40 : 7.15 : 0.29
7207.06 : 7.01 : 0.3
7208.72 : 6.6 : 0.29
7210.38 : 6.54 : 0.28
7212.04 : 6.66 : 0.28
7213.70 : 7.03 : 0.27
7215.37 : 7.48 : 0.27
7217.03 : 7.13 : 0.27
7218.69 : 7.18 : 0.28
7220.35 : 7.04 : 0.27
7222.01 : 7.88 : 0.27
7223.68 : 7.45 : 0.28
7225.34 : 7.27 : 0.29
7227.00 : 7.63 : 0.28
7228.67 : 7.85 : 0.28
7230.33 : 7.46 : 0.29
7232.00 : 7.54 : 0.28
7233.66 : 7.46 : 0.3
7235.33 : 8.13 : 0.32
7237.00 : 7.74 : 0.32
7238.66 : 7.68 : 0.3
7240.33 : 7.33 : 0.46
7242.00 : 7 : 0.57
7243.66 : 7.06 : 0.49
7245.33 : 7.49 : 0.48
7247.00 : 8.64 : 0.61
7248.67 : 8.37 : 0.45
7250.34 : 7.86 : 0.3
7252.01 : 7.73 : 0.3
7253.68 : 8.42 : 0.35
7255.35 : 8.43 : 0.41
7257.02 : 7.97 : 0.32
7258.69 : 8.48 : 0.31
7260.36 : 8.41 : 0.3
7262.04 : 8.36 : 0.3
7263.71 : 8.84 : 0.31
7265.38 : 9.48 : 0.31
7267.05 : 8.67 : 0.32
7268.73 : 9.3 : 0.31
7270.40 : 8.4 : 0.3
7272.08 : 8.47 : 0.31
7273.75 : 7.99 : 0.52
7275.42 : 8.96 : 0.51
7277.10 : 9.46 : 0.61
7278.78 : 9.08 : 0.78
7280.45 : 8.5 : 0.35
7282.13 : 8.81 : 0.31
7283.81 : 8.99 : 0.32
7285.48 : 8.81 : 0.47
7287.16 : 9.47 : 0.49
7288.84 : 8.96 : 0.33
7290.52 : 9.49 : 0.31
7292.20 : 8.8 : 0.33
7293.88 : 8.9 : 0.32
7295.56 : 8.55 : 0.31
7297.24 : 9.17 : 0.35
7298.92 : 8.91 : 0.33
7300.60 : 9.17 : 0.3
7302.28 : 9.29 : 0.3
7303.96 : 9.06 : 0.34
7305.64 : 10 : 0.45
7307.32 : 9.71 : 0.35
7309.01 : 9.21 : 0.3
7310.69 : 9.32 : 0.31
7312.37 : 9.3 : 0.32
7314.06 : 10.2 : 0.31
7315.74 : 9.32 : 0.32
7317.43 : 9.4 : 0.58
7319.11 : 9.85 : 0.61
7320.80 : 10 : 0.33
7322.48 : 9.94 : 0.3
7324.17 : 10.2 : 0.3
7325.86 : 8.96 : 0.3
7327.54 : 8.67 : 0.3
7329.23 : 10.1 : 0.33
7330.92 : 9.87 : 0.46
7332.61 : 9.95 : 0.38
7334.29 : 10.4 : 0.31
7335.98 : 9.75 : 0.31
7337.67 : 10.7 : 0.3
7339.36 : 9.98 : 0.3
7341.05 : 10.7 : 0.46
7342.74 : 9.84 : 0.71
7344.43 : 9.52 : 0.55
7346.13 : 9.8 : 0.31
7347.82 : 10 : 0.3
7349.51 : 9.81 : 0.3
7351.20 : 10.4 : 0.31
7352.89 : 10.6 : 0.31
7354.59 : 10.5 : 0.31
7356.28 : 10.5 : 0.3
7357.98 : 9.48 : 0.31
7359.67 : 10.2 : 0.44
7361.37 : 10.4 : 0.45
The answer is 1.5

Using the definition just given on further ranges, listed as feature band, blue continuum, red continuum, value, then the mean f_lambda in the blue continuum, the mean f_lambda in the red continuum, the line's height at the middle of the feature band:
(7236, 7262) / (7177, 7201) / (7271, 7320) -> 0.7 A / 6.87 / 9.14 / 8.15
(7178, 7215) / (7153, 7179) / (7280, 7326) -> 0.6 A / 6.25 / 9.31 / 6.93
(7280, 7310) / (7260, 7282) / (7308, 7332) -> 0.2 A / 8.77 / 9.6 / 9.18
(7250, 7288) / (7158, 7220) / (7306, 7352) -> -0.9 A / 6.65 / 9.81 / 8.46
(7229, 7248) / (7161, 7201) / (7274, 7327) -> 0.7 A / 6.6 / 9.27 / 7.88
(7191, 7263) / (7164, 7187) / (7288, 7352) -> 1.9 A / 6.52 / 9.61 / 7.62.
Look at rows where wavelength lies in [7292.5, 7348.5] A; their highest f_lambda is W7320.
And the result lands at 10.7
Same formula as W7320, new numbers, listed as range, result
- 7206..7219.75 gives 7.48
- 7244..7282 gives 9.48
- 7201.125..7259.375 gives 8.64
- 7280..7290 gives 9.47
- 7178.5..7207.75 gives 7.8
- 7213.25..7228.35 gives 7.88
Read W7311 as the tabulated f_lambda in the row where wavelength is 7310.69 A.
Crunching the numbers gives 9.32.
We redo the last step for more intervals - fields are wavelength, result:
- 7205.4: 7.15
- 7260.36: 8.41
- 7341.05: 10.7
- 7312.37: 9.3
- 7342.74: 9.84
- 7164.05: 6.06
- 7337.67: 10.7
